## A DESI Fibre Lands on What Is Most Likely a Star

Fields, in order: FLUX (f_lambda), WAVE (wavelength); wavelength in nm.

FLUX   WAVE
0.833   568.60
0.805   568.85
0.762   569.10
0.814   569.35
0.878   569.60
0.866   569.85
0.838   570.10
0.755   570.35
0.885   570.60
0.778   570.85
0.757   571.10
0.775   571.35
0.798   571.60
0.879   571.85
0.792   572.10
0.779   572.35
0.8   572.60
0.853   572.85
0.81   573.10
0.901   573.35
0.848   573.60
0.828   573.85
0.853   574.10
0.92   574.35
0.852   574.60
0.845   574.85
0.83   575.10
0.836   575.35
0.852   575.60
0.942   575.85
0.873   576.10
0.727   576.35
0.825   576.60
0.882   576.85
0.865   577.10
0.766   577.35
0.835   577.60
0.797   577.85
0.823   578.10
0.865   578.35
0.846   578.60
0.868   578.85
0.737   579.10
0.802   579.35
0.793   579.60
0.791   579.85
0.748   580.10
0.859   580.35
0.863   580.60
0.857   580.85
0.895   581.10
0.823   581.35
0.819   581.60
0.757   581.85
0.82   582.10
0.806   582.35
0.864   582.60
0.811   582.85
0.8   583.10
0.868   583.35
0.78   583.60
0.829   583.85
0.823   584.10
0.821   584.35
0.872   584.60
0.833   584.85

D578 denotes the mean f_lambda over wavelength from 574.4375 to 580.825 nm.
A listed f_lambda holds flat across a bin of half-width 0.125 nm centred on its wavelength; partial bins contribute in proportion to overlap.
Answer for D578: 0.83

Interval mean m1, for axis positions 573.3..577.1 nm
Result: 0.854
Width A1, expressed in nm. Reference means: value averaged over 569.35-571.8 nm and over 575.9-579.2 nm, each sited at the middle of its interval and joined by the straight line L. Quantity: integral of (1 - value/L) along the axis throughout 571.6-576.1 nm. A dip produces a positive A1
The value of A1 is -0.14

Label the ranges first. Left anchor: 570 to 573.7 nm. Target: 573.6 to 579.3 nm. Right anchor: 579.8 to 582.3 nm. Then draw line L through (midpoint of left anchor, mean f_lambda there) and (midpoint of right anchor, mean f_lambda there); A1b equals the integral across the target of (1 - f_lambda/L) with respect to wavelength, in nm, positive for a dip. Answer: -0.13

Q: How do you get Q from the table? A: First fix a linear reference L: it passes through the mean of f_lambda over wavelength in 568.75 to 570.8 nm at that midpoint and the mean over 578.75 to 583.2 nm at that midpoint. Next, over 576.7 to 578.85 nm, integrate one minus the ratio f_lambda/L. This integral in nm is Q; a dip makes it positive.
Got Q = -0.05 nm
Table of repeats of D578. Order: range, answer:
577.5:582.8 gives 0.822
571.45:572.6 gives 0.81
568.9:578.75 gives 0.831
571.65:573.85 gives 0.831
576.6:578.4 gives 0.831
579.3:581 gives 0.818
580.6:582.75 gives 0.832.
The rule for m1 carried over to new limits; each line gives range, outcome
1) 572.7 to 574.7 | 0.857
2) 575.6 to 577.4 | 0.844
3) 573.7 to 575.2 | 0.855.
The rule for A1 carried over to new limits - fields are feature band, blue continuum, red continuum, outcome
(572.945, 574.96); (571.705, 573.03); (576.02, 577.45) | -0.09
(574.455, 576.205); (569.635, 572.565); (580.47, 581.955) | -0.09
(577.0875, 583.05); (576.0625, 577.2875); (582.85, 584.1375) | 0.02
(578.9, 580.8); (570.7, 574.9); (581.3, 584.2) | 0.04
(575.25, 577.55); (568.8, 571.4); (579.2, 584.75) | -0.07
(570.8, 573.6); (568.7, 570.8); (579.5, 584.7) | 0.03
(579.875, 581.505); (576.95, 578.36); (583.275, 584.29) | -0.03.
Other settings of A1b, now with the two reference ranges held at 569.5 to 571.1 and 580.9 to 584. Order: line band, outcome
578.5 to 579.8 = 0.03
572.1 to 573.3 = 0.02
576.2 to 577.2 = 0.00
